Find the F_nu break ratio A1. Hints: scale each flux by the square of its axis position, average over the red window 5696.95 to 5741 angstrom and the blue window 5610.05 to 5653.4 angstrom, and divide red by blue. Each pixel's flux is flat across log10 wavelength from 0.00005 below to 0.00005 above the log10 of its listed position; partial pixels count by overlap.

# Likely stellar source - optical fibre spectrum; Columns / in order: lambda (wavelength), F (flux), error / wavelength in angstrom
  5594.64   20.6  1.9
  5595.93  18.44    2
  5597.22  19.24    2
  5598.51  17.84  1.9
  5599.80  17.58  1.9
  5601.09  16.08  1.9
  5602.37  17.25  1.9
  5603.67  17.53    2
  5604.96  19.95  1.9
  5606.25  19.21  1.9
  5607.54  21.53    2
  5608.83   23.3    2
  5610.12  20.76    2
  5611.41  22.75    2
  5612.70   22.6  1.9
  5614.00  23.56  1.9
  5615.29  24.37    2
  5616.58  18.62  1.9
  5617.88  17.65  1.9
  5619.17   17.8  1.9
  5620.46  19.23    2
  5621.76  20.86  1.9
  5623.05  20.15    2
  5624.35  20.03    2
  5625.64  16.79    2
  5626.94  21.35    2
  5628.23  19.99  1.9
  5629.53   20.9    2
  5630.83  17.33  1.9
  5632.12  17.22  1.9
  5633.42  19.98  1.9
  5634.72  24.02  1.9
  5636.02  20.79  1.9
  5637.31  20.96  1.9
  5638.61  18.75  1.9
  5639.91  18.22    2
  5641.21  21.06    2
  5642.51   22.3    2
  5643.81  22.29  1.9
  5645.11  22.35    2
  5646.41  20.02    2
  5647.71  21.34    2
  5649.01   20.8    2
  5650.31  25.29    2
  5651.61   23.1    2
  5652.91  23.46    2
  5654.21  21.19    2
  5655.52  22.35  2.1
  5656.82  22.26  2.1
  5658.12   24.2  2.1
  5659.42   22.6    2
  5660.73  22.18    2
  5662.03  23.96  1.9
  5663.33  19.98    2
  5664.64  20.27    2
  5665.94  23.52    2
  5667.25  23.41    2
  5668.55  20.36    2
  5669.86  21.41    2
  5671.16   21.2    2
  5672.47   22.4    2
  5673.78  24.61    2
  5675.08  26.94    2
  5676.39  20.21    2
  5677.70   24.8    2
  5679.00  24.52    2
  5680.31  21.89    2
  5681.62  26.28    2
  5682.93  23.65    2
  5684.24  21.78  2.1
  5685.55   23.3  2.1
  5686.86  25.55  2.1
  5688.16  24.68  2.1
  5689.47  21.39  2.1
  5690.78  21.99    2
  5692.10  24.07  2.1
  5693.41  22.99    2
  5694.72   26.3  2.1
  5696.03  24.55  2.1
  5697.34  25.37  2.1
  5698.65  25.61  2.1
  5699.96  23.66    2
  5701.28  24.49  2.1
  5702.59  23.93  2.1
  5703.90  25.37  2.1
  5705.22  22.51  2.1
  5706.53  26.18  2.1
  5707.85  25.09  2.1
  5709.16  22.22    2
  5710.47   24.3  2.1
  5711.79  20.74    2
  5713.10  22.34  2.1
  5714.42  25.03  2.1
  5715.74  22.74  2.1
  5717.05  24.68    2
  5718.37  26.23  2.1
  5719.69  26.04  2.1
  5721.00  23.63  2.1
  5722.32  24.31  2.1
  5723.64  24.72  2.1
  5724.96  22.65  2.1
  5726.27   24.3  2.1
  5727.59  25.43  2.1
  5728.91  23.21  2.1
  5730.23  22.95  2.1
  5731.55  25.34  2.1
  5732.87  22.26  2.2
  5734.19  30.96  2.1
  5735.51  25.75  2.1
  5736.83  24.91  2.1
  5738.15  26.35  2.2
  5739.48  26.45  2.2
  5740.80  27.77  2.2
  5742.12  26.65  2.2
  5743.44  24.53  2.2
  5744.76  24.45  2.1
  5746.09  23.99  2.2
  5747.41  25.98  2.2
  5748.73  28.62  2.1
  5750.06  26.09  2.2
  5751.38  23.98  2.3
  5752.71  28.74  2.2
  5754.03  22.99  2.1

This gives 1.22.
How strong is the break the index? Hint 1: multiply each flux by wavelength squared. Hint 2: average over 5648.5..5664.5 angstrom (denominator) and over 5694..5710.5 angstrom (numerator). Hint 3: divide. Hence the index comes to 1.11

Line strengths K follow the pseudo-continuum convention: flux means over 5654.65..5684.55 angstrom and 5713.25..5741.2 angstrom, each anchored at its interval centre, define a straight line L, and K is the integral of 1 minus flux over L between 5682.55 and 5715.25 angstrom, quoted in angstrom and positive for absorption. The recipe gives 0.0 angstrom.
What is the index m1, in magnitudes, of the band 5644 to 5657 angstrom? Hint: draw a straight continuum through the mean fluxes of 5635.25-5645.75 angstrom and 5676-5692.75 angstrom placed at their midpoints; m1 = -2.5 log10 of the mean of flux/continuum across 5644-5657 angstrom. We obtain -0.04 mag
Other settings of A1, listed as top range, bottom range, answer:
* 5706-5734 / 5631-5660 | 1.15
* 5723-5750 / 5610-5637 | 1.30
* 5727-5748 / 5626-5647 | 1.29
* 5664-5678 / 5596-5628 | 1.16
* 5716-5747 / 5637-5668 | 1.18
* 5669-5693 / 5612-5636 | 1.18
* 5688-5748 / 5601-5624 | 1.26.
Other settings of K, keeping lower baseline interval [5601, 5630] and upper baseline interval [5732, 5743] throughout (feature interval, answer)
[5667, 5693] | 0.23 angstrom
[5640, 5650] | 0.12 angstrom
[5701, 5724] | 0.86 angstrom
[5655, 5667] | 0.03 angstrom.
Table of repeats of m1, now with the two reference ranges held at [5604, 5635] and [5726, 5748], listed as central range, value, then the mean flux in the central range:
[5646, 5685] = -0.02 mag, 22.7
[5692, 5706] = -0.03 mag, 24.5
